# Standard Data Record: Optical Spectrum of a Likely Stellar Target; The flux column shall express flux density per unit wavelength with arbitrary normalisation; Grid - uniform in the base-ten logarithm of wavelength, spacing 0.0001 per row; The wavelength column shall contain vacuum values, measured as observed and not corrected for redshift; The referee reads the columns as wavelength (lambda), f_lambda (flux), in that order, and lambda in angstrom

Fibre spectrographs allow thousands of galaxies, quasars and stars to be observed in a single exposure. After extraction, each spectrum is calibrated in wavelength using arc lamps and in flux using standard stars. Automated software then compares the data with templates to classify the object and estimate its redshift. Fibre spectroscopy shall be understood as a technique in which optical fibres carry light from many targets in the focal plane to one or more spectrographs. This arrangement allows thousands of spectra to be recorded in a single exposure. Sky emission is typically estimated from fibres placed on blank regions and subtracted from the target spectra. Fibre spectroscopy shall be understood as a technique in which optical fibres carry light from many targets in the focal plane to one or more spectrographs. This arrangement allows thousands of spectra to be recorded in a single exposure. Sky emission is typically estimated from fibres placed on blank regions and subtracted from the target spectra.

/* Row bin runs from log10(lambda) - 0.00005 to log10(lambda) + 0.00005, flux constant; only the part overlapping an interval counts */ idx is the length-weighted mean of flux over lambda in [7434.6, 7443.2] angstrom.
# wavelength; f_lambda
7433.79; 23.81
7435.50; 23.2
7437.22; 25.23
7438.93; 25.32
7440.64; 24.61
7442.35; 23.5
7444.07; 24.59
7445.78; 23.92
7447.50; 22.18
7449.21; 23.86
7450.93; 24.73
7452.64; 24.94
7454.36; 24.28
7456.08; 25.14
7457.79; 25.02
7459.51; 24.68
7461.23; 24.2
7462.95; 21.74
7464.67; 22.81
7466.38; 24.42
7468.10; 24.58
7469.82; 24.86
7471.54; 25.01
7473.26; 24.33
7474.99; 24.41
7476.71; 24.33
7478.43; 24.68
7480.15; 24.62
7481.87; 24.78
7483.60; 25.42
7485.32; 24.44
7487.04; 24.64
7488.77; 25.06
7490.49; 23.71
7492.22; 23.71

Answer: 24.4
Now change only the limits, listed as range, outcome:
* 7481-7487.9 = 24.8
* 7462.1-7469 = 23.4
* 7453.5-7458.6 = 24.8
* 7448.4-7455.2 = 24.4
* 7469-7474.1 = 24.7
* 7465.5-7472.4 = 24.7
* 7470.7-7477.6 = 24.5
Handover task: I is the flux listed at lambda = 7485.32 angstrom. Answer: 24.44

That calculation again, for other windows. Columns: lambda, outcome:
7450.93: 24.73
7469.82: 24.86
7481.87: 24.78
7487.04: 24.64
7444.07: 24.59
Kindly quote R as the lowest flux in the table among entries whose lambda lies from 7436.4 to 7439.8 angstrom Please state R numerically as 25.23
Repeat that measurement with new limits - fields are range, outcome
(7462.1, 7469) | 21.74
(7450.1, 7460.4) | 24.28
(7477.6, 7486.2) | 24.44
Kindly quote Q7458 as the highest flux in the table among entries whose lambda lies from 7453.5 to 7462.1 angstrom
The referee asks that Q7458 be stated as 25.14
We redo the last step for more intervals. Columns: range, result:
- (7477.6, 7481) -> 24.68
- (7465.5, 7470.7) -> 24.86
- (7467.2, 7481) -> 25.01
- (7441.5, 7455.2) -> 24.94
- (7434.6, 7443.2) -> 25.32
